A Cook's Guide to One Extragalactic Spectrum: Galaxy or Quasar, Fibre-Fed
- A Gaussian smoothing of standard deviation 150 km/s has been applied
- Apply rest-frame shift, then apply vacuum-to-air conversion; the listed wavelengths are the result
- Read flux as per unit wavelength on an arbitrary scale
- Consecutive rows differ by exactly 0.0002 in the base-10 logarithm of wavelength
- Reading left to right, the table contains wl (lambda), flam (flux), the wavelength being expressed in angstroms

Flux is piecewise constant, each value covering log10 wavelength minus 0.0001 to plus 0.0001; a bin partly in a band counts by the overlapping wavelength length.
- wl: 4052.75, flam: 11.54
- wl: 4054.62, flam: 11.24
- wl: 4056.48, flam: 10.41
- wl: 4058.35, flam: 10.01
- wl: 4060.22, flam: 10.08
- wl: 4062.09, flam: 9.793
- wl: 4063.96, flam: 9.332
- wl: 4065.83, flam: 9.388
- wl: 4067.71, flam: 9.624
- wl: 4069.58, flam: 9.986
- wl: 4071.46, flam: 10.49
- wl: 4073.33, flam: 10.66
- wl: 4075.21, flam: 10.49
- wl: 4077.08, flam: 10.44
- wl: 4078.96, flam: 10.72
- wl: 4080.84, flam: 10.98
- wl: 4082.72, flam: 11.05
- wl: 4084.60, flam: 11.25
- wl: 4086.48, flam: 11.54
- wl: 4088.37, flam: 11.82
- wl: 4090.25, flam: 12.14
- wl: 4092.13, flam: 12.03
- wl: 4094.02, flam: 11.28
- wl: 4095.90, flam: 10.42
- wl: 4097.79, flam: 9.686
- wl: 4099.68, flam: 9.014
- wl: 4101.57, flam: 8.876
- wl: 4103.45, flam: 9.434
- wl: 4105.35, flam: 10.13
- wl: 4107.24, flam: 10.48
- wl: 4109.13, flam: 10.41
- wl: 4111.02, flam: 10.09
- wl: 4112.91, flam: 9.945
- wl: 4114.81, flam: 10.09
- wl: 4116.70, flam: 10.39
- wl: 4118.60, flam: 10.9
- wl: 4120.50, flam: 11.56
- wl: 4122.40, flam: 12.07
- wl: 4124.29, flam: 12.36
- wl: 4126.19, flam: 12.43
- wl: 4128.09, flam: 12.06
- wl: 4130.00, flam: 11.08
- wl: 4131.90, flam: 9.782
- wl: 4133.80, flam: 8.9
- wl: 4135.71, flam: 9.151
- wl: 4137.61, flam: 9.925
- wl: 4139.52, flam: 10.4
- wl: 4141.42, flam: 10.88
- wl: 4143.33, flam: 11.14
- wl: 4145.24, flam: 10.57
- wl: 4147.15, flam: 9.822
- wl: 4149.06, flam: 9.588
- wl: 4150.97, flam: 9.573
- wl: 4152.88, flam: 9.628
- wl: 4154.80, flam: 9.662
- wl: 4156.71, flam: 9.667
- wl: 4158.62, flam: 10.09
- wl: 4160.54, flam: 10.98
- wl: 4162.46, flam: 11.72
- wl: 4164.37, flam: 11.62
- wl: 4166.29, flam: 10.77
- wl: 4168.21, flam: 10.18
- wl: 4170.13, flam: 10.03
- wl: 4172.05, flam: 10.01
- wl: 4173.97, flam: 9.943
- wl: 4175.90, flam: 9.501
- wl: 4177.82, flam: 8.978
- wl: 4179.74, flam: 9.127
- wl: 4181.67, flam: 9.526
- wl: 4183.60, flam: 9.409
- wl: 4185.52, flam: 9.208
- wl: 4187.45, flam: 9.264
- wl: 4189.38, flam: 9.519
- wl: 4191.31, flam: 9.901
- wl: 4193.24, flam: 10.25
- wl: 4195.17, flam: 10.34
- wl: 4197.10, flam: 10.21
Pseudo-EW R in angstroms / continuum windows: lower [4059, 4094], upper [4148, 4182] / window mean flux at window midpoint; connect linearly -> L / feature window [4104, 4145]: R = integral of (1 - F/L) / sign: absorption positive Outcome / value -1.3 angstroms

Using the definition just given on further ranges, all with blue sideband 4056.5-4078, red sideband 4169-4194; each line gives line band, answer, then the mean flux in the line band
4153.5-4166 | -1.2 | 10.6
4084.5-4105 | -1.5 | 10.6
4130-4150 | -0.6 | 10.1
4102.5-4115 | -0.3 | 10.1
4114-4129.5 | -2.6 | 11.5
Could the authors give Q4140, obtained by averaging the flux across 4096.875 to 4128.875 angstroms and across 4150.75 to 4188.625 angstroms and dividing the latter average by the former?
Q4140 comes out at 0.94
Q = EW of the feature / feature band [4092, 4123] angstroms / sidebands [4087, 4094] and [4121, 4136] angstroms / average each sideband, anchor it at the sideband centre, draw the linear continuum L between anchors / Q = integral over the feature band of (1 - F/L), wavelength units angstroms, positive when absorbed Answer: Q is 3.1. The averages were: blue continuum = 11.9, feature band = 10.3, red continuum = 11.1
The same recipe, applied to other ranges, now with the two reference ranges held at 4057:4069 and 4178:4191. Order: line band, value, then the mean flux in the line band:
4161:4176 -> -1.8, 10.5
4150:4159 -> -0.2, 9.71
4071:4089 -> -2.3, 10.9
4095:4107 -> 0.0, 9.64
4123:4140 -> -2.1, 10.7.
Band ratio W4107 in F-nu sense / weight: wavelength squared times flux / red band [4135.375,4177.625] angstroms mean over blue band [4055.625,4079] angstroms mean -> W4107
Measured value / 1.1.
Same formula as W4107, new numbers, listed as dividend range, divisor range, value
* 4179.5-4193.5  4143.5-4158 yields 0.98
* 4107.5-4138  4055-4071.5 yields 1.11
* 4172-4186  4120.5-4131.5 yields 0.82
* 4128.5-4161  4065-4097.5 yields 0.96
